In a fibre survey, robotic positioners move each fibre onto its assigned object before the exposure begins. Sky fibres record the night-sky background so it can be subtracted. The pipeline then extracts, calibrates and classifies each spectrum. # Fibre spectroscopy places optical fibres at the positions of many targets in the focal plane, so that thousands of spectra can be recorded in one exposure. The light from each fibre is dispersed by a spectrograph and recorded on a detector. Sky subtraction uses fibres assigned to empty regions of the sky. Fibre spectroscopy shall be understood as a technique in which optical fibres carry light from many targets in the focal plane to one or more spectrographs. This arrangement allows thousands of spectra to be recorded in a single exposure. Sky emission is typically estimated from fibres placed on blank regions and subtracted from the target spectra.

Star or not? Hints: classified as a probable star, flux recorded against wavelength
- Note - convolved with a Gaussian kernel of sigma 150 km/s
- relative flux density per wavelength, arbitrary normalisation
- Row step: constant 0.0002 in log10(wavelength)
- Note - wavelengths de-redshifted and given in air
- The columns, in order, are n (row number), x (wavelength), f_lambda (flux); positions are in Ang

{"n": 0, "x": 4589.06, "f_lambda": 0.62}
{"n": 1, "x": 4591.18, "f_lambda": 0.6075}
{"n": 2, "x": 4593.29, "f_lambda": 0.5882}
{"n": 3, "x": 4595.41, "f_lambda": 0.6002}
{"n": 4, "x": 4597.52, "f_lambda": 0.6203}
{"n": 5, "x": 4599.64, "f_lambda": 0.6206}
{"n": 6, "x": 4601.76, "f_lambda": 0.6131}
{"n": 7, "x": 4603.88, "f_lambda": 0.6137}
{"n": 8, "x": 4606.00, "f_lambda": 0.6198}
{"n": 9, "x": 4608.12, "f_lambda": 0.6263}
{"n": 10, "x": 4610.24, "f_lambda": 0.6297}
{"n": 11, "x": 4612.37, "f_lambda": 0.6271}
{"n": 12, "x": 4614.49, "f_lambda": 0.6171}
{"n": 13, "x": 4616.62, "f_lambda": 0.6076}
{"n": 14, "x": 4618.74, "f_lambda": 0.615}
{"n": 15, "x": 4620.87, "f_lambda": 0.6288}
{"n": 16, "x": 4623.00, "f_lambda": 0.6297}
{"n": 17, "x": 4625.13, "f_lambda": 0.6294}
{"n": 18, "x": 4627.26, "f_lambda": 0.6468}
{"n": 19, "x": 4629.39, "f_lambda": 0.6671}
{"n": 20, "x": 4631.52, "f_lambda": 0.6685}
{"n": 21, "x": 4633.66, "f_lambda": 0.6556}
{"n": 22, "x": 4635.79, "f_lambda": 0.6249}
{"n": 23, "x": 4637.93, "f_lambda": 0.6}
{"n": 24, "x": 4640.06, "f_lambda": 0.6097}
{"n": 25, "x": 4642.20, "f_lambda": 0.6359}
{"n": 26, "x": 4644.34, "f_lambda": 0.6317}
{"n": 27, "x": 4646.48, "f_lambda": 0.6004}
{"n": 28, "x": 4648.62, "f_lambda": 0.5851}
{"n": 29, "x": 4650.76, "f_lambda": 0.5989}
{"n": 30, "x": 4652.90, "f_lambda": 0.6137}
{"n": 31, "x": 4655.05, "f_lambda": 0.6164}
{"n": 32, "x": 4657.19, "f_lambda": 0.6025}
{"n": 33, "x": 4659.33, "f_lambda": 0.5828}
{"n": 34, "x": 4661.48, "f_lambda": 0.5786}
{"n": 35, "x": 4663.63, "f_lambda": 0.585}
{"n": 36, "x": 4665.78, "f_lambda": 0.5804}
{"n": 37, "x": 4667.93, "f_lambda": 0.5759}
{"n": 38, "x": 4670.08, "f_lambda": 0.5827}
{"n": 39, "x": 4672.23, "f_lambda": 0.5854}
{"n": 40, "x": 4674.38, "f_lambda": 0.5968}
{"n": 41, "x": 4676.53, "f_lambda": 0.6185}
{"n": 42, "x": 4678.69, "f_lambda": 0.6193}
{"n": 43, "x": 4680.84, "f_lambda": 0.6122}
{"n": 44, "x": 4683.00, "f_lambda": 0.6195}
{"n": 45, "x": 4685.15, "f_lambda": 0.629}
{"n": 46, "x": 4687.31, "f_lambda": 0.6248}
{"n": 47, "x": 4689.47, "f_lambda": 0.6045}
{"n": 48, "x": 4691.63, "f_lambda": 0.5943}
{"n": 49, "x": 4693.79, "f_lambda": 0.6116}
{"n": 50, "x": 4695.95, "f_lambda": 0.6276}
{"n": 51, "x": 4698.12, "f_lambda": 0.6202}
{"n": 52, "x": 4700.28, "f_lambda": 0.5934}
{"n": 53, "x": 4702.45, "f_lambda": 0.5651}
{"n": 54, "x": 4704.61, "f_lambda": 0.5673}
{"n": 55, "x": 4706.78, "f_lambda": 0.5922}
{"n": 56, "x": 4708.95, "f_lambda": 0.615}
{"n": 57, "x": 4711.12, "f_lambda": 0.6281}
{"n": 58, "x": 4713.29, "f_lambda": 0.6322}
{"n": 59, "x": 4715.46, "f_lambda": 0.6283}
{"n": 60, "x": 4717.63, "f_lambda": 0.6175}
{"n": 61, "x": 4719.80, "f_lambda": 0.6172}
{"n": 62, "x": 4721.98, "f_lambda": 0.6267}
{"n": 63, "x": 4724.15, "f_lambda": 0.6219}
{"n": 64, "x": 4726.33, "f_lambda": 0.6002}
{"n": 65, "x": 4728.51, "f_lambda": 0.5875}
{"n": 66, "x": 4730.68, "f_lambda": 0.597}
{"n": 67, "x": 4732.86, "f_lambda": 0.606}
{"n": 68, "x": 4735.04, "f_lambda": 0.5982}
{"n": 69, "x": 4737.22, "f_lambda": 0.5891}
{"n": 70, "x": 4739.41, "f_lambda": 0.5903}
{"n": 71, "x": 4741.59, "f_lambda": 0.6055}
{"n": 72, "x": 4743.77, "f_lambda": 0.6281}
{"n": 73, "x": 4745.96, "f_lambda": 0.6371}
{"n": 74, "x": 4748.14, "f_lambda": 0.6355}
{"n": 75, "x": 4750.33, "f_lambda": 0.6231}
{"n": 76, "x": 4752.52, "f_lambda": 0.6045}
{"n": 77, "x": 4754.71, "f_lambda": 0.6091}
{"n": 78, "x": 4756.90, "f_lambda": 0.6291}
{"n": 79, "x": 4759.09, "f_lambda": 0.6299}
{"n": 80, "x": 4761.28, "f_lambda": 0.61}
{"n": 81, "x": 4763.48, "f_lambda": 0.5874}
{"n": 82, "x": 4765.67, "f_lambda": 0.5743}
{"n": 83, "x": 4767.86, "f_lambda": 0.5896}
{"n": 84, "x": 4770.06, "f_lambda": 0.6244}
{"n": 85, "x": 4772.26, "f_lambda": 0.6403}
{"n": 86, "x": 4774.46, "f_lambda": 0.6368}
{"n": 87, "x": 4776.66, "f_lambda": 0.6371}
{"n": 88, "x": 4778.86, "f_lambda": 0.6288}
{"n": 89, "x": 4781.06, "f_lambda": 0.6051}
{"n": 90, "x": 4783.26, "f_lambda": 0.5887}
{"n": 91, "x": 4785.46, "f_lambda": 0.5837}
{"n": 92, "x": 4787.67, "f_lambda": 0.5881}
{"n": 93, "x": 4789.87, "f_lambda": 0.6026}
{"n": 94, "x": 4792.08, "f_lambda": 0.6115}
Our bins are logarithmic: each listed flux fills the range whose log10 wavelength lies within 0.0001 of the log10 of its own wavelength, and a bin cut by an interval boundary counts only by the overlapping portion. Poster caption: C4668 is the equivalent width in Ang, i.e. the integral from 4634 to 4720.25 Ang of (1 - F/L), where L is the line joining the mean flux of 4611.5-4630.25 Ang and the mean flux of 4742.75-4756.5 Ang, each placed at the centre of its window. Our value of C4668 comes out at 2.9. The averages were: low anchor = 0.63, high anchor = 0.623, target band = 0.606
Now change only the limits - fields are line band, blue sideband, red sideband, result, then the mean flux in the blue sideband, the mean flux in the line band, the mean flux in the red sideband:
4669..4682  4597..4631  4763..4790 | 0.4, 0.627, 0.603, 0.607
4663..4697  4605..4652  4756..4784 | 0.9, 0.625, 0.605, 0.614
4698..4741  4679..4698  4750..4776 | 0.7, 0.616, 0.604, 0.613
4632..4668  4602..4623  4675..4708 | 0.4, 0.621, 0.606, 0.606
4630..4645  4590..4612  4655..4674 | -0.9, 0.614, 0.633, 0.587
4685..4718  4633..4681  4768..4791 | -0.1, 0.603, 0.609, 0.612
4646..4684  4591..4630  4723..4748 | 1.1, 0.621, 0.597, 0.607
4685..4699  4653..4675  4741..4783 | -0.4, 0.589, 0.615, 0.617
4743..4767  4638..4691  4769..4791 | -0.1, 0.604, 0.615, 0.613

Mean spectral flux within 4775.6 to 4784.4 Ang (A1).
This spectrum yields 0.615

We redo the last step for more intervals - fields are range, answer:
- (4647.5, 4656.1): 0.603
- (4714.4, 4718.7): 0.623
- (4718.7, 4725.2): 0.622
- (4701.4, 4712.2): 0.594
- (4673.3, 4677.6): 0.608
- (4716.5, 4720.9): 0.617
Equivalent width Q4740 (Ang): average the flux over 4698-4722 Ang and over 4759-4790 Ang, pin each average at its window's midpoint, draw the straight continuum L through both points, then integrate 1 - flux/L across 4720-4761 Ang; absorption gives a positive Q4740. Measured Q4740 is -0.3 Ang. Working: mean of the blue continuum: 0.607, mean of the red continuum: 0.608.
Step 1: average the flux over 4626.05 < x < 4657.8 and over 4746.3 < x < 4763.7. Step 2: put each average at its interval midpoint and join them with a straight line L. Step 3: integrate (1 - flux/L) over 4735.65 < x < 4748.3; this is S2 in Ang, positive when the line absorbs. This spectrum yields 0.1 Ang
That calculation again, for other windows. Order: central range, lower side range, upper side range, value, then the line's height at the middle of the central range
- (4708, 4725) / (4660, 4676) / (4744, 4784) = -0.6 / 0.601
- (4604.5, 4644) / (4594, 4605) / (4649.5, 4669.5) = -1.7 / 0.604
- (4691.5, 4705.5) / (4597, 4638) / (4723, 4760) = 0.4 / 0.617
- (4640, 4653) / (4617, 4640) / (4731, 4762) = 0.4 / 0.631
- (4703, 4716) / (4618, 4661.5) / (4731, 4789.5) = 0.1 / 0.615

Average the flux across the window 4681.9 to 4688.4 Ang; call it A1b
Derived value 0.624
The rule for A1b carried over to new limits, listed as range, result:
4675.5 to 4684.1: 0.618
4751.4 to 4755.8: 0.607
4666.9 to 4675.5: 0.586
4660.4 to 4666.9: 0.58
